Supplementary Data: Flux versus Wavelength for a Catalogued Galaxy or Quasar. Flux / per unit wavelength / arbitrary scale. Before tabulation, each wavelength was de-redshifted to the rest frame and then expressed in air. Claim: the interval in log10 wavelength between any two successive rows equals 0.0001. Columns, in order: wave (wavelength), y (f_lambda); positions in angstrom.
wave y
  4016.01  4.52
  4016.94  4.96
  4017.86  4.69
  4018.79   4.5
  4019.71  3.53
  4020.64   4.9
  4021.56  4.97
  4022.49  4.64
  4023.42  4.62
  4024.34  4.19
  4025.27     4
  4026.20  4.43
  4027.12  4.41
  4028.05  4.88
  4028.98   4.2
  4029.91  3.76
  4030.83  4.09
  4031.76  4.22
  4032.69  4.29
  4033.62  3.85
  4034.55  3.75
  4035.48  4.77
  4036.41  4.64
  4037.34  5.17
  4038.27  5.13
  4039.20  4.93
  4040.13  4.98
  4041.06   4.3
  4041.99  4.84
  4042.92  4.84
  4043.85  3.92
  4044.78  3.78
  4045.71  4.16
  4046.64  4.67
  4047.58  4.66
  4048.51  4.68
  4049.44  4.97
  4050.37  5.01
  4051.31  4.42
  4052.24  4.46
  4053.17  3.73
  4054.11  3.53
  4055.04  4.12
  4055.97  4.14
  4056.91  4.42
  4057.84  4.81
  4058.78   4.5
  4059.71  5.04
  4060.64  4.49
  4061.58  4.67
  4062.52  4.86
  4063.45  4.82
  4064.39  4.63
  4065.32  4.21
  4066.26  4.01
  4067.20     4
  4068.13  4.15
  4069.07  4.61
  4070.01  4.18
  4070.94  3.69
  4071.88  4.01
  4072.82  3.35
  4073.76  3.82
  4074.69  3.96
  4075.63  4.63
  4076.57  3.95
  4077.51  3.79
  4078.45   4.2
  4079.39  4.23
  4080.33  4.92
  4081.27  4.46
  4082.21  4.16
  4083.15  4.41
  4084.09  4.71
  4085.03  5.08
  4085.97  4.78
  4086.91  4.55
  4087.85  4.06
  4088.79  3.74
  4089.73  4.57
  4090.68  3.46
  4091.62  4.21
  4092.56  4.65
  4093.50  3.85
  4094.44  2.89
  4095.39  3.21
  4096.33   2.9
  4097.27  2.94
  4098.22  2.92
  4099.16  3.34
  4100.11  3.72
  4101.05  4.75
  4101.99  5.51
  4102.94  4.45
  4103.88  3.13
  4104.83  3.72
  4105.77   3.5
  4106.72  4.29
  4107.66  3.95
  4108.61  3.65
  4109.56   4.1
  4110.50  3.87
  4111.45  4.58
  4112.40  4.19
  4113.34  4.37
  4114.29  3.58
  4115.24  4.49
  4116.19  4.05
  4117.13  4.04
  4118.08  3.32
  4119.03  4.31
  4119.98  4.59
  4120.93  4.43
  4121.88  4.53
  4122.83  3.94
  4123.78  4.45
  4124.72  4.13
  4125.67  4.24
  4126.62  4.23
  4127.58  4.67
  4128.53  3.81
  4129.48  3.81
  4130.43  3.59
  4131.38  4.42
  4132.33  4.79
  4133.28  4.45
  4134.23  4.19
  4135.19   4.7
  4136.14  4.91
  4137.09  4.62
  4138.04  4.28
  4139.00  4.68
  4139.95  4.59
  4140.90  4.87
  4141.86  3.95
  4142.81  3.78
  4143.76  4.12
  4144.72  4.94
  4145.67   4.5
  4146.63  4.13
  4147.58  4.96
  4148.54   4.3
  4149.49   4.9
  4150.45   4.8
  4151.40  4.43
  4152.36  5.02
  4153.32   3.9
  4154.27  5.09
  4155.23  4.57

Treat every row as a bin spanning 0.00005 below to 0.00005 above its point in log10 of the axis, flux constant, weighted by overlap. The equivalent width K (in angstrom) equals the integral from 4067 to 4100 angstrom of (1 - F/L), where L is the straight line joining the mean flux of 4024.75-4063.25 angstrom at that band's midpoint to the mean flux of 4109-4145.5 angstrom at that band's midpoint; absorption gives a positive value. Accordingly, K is 2.8 angstrom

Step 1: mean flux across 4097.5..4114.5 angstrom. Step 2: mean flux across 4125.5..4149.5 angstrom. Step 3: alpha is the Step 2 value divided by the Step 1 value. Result 1.1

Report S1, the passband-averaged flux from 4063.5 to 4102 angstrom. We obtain 4.07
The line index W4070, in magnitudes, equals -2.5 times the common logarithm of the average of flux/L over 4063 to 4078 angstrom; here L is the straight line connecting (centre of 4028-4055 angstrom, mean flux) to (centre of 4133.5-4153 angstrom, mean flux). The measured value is 0.09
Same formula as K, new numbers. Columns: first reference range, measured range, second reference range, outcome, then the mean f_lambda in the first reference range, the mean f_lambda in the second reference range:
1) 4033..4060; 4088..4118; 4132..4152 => 4.1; 4.49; 4.52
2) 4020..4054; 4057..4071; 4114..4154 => -0.1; 4.46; 4.35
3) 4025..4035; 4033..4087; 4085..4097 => -4.6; 4.17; 3.94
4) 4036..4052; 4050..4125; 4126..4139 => 6.0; 4.65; 4.35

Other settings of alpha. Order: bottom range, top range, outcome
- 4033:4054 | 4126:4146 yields 0.97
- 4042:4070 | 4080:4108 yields 0.91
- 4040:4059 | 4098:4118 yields 0.91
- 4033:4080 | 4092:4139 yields 0.93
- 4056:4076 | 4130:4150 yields 1.03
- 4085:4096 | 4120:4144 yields 1.07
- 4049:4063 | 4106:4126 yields 0.92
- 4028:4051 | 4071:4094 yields 0.94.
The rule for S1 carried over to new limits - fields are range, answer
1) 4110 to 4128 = 4.21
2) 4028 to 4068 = 4.44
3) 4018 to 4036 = 4.32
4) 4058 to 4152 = 4.21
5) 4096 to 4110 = 3.8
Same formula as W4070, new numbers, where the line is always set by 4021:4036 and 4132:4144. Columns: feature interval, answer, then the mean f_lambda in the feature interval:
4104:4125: 0.09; 4.08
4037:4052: -0.07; 4.65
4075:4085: 0.00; 4.37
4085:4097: 0.12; 3.94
